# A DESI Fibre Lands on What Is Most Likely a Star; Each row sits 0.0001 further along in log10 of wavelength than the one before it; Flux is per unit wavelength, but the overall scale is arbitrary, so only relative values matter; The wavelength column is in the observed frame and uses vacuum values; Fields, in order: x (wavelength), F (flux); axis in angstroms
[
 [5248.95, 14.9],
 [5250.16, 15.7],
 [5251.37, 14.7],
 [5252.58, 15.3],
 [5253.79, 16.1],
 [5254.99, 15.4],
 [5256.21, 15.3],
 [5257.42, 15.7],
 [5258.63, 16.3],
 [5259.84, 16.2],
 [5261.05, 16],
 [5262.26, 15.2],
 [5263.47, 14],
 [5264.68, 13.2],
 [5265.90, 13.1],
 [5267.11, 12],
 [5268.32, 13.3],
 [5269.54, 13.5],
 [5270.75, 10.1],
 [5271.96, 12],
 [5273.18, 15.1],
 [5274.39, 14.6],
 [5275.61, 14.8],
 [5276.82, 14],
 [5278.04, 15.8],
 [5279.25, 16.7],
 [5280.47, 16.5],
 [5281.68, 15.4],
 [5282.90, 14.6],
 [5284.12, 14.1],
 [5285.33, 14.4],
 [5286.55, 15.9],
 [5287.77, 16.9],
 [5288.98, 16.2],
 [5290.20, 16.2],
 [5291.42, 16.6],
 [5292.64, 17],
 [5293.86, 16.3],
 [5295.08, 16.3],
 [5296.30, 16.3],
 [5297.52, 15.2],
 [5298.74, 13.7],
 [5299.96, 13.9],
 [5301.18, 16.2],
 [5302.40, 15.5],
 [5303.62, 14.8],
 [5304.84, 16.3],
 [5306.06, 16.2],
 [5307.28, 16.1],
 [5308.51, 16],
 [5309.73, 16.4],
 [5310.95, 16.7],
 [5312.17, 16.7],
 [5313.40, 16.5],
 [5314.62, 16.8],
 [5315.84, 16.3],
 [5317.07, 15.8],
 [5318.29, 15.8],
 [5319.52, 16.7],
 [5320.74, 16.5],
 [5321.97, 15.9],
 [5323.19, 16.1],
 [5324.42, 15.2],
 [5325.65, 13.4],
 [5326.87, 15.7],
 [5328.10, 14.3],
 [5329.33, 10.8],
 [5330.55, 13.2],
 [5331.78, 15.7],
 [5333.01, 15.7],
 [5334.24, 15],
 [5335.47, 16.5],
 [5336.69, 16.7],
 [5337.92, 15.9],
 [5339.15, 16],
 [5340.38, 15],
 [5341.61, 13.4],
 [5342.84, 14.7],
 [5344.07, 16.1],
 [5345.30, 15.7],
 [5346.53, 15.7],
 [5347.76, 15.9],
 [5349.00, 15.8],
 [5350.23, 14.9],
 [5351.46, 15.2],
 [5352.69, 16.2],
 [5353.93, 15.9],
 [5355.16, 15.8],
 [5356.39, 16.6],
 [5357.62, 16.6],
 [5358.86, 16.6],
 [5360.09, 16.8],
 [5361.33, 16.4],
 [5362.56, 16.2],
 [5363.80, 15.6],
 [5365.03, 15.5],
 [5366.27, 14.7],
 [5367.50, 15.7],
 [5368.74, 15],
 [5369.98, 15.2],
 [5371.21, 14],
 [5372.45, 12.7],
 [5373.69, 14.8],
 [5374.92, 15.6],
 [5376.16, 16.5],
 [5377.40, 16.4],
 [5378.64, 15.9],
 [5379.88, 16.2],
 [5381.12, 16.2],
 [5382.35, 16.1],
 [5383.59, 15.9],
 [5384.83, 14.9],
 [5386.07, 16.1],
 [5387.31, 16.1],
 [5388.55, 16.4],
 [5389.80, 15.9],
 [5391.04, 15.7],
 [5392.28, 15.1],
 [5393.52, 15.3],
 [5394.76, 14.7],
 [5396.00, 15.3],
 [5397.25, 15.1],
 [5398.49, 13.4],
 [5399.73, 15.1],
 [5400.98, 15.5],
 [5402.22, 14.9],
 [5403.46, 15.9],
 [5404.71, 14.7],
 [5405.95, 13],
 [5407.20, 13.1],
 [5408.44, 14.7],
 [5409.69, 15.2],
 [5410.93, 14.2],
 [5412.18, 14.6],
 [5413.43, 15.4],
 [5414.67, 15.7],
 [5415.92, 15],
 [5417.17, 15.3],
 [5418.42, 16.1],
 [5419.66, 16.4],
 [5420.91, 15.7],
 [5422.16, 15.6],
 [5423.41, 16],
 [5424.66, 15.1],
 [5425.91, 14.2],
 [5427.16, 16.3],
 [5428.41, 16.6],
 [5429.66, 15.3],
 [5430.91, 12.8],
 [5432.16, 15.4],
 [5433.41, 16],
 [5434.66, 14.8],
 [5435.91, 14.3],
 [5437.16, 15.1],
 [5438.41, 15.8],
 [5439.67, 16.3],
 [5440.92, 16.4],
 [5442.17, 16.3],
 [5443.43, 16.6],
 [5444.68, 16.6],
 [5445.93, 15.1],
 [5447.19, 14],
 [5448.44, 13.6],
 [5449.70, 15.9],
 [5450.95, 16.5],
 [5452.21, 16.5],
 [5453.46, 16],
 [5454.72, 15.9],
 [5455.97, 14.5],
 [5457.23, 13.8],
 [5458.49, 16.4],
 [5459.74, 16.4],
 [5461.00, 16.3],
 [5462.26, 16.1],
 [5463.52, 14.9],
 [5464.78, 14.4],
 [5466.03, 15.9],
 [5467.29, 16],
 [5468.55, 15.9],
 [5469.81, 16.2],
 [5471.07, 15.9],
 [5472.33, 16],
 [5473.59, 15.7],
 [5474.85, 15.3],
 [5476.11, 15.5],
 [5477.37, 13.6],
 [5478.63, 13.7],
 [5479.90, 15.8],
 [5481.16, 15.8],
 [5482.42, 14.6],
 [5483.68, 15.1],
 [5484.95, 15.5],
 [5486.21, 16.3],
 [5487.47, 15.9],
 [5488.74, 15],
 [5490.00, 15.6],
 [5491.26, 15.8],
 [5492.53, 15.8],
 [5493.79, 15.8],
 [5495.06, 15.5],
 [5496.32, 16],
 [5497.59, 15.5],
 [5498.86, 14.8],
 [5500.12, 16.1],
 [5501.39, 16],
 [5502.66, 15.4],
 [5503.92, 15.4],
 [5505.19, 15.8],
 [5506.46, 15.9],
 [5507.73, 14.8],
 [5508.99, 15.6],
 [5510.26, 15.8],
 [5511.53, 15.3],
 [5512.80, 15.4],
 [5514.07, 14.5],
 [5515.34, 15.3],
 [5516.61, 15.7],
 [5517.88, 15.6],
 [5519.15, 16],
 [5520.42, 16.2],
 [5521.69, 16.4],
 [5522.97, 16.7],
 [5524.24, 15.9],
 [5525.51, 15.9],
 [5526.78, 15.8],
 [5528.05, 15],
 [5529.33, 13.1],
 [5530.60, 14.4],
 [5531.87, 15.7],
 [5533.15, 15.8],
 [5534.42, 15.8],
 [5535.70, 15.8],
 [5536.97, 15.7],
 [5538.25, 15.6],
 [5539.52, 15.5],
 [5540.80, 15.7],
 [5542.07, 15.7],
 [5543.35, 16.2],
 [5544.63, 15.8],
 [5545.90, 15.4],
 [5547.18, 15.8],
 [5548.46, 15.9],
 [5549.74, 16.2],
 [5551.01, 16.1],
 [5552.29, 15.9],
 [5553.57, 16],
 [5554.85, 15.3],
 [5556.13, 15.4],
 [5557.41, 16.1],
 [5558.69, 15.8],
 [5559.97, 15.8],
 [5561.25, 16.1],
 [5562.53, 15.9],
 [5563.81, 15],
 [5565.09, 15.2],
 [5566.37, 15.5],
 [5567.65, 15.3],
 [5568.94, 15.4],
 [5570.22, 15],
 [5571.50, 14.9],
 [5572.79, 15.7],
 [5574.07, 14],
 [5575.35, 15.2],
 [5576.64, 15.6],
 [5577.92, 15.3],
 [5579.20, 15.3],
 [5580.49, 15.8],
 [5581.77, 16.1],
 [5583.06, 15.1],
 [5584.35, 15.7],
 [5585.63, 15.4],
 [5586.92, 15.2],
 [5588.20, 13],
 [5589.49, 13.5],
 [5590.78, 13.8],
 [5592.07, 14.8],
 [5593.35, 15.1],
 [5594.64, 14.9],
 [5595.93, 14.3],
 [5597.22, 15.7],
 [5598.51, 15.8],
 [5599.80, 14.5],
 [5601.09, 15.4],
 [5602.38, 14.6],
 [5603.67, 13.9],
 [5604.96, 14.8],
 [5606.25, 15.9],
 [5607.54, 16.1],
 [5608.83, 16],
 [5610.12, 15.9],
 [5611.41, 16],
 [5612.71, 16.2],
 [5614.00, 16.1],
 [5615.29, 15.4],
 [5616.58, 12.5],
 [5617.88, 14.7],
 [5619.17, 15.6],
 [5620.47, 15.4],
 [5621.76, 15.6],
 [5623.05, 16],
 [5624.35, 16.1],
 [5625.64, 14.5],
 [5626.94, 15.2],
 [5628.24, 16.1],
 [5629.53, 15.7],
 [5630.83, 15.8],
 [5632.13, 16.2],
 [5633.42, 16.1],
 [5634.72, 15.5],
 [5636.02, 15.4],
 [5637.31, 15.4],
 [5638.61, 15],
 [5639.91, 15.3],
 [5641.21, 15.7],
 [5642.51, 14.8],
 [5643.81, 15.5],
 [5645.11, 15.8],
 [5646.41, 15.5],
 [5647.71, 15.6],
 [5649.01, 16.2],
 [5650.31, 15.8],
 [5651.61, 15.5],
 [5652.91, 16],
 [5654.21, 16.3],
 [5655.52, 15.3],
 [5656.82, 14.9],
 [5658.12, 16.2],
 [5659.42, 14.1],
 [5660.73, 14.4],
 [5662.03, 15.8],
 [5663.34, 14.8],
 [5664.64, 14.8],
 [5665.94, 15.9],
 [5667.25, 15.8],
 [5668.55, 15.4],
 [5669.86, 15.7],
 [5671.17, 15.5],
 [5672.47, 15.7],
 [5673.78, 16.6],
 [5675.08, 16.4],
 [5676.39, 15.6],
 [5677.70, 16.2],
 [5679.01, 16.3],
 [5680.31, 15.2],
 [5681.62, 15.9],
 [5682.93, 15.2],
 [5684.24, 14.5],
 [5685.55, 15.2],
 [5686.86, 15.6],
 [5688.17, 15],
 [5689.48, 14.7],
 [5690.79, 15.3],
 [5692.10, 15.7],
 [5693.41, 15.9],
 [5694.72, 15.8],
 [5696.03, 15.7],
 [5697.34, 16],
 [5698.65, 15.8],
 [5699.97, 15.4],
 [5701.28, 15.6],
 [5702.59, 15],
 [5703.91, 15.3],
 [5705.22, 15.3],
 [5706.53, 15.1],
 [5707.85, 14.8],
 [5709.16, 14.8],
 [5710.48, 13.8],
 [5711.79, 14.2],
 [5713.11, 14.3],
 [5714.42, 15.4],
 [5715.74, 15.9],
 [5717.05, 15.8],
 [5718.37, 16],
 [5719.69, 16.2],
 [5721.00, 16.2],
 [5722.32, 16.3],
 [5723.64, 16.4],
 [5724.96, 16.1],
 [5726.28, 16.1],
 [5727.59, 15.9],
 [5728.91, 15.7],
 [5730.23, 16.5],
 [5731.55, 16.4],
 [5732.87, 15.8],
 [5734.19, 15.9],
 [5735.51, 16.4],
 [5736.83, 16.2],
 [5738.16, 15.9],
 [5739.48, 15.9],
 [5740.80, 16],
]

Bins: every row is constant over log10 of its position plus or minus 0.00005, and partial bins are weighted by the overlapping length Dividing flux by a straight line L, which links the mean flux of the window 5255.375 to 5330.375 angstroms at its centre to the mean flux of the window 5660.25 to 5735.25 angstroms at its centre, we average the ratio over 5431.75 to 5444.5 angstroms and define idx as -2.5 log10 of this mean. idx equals -0.03 mag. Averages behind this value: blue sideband 15.2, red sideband 15.6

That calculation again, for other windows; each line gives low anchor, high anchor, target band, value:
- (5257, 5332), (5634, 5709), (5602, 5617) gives 0.01 mag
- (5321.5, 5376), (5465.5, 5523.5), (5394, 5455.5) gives 0.01 mag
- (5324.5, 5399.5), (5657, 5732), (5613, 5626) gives 0.02 mag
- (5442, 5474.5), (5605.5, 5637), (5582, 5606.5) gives 0.06 mag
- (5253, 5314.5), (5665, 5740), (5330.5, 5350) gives -0.01 mag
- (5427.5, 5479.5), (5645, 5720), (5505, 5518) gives 0.00 mag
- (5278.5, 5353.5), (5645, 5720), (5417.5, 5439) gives 0.01 mag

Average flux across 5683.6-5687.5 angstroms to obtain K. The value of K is 15.1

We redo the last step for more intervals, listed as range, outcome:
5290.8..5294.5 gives 16.6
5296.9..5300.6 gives 14.3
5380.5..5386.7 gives 15.9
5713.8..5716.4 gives 15.7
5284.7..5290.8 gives 15.9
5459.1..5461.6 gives 16.4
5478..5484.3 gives 15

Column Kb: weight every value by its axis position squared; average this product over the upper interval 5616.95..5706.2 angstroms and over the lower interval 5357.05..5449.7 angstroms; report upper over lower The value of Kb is 1.11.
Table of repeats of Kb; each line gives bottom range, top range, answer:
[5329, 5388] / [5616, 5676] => 1.11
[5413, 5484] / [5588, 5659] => 1.06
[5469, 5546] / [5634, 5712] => 1.05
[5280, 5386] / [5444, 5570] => 1.06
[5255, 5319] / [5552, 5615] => 1.12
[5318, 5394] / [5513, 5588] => 1.08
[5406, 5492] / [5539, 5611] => 1.04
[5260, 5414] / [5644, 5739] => 1.16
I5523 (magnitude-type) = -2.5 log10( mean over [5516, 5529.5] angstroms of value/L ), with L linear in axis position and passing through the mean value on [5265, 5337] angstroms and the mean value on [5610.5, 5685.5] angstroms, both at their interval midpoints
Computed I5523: -0.02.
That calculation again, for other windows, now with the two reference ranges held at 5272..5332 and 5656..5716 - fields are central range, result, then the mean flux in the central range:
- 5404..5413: 0.090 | 14.2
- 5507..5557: -0.013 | 15.6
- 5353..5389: -0.017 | 15.7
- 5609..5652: -0.010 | 15.5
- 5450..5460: -0.020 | 15.7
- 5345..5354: -0.010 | 15.6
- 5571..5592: 0.031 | 15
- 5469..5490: 0.004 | 15.4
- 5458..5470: -0.027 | 15.8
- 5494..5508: -0.010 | 15.6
